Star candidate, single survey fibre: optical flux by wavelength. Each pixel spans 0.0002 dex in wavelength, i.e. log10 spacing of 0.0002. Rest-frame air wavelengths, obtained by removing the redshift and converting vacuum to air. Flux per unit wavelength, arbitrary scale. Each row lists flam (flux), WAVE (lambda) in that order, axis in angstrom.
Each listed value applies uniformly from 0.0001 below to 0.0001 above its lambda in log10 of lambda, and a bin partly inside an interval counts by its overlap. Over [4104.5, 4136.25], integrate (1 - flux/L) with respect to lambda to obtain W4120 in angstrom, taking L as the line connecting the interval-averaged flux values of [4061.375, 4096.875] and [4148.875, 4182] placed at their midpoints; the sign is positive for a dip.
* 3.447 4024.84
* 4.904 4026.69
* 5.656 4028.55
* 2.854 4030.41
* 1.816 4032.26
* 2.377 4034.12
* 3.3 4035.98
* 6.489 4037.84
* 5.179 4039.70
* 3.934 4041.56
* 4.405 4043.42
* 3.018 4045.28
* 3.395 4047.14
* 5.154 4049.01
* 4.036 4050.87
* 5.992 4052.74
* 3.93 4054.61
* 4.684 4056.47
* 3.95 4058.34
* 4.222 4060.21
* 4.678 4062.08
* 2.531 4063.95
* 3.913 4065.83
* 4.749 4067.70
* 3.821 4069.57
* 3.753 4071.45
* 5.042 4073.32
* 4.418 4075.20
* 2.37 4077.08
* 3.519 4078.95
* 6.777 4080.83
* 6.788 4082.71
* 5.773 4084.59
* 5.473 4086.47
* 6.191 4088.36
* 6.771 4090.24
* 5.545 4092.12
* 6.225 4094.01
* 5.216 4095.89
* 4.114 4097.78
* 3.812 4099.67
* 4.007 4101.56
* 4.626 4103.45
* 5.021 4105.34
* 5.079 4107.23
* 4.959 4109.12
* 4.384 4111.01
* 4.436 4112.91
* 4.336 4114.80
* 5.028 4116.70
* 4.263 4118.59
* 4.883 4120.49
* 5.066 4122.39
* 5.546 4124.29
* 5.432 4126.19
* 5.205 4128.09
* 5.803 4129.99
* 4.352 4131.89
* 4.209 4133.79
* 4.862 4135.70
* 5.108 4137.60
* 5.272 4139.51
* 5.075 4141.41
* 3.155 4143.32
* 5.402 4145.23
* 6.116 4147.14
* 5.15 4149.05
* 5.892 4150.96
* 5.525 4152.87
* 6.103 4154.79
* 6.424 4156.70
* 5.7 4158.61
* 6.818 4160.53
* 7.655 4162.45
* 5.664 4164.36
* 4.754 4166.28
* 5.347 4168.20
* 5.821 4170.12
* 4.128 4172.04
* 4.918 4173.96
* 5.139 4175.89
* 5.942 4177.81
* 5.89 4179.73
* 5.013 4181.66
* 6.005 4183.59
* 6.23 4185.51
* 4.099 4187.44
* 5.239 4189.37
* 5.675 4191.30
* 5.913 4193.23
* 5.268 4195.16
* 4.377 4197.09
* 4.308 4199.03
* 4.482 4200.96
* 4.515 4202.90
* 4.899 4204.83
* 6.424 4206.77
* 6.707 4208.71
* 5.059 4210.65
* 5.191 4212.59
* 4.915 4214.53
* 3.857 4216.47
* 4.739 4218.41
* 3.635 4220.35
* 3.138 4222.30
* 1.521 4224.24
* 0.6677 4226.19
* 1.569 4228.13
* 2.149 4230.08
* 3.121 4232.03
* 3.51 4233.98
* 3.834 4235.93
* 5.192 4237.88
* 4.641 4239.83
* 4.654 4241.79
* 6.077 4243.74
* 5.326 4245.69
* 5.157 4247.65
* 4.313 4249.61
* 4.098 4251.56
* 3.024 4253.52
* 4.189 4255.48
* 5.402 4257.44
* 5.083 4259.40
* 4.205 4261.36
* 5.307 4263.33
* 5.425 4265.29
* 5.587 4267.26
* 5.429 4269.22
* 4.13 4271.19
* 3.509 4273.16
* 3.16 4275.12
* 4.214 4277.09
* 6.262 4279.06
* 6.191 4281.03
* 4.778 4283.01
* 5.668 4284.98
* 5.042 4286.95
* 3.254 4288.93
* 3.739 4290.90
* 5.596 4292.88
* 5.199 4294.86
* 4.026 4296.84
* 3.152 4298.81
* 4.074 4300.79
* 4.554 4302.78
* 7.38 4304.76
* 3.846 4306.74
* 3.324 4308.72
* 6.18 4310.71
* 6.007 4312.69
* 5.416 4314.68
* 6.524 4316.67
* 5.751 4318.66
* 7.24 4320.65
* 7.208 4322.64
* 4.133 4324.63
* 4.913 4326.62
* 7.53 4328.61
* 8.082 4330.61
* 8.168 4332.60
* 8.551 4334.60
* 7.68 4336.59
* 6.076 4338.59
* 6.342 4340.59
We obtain 2.5 angstrom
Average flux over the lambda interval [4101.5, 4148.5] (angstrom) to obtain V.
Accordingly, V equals 4.88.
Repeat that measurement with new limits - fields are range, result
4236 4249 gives 5.06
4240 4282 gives 4.79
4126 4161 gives 5.33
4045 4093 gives 4.66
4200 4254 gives 4.17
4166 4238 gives 4.54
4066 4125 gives 4.89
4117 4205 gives 5.28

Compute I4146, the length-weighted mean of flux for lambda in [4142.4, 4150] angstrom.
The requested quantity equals 4.96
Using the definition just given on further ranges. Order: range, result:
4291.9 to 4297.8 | 4.94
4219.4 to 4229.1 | 2.1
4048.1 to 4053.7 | 5.05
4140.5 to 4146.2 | 4.54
